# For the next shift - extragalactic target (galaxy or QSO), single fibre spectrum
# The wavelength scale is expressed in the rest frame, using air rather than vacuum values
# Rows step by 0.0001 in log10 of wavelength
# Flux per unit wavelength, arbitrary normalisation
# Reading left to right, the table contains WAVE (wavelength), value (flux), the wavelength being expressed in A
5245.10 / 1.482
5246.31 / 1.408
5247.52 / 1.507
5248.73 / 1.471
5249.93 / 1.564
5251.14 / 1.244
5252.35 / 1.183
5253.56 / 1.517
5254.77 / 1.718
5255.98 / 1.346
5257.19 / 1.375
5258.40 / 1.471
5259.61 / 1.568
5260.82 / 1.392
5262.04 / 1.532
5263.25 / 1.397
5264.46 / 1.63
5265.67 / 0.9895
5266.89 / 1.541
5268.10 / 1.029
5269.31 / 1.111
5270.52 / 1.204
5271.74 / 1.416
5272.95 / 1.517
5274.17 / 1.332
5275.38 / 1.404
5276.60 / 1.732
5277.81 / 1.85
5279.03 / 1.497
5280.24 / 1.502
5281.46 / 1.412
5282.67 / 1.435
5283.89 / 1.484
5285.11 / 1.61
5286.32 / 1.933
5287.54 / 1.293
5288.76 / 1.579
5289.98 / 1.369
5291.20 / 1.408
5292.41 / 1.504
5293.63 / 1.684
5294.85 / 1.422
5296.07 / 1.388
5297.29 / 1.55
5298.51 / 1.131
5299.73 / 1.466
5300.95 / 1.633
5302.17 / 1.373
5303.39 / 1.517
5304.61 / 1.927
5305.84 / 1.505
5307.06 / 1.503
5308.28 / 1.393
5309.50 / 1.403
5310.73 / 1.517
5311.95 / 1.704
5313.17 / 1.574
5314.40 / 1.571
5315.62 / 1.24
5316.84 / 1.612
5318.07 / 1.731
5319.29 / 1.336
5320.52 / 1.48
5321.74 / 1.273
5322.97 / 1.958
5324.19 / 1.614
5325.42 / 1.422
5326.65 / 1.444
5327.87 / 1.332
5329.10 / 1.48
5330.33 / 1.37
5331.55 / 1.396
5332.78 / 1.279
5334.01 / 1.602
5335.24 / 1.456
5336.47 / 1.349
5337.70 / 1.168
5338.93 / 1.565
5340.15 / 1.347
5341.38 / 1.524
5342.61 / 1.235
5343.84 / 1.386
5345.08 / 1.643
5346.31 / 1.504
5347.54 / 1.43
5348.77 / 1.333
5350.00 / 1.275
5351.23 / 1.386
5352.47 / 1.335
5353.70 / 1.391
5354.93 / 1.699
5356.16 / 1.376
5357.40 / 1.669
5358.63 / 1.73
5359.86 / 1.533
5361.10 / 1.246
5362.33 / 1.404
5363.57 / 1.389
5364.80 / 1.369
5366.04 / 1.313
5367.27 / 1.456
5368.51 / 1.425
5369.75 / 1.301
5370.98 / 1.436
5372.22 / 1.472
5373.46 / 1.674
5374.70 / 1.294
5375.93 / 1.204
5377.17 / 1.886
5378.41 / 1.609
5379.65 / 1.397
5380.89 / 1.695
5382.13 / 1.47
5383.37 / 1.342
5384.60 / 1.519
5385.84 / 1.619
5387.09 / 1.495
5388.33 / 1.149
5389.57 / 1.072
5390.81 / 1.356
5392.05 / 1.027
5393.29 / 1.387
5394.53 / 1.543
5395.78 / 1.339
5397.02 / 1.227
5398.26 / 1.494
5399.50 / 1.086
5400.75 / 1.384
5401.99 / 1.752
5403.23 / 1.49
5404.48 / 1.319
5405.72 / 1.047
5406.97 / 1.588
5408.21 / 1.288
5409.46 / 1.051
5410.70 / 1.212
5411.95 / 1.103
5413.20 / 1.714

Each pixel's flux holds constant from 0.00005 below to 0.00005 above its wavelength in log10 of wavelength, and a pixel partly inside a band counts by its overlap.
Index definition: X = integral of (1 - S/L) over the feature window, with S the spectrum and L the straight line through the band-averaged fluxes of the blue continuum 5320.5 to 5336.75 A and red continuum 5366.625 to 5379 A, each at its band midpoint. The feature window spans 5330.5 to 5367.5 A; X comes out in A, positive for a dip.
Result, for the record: 1.1 A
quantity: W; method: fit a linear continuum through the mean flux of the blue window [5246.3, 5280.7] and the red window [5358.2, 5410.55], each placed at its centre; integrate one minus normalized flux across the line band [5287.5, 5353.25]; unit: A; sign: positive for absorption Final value -2.2 A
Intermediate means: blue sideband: 1.43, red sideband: 1.4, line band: 1.46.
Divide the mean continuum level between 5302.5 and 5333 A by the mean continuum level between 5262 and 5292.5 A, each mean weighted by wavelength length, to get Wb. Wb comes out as 1.04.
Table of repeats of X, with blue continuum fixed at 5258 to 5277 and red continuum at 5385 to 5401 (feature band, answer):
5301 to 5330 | -3.33 A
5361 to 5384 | -1.96 A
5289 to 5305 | -1.34 A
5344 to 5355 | -0.69 A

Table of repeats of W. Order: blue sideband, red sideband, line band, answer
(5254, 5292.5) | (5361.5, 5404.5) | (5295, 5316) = -0.77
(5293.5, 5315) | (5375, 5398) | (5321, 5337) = 0.21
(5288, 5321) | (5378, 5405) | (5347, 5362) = -0.09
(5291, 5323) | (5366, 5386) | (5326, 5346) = 1.09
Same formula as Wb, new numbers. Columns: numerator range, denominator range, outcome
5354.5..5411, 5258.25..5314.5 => 0.96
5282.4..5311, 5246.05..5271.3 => 1.08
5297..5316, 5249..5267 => 1.05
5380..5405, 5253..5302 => 0.95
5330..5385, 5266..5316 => 0.98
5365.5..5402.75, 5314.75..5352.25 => 0.98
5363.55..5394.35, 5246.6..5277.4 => 1.00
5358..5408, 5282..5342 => 0.95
